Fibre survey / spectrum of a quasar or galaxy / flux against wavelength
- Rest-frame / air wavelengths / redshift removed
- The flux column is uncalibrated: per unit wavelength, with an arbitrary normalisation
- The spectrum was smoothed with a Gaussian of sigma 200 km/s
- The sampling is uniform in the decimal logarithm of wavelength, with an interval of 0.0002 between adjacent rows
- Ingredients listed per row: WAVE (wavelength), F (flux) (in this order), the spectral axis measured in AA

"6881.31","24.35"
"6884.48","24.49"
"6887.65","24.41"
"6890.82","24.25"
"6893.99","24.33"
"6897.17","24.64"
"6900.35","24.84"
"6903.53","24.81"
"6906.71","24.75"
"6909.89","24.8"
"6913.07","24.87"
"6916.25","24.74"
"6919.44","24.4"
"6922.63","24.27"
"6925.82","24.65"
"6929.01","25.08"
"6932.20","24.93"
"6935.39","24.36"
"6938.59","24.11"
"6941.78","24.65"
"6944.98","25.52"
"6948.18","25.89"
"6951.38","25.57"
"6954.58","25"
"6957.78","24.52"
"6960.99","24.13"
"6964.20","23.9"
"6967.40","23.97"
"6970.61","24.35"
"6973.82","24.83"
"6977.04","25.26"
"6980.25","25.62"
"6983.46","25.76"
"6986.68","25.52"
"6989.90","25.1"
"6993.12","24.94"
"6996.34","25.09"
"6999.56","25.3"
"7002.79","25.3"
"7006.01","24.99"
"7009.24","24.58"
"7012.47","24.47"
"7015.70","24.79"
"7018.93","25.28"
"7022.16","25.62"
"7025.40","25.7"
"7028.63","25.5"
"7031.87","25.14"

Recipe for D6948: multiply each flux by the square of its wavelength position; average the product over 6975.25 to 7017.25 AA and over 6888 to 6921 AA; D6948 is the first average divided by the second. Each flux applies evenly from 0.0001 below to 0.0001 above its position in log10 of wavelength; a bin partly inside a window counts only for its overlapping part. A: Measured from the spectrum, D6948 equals 1.0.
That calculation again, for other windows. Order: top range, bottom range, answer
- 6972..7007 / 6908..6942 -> 1.04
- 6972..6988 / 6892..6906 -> 1.05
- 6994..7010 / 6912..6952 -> 1.03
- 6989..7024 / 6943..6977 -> 1.02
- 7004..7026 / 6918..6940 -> 1.05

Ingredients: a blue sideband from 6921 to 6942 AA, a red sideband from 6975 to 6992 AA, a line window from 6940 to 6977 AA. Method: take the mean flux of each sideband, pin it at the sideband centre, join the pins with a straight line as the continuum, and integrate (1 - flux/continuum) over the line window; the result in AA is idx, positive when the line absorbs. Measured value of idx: 0.3 AA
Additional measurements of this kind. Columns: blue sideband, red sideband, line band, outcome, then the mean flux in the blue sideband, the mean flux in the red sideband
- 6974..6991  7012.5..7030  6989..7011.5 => 0.3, 25.4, 25.3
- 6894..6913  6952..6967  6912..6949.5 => -0.3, 24.7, 24.4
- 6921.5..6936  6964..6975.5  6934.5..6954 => -0.4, 24.7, 24.3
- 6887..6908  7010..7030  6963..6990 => 0.1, 24.6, 25.2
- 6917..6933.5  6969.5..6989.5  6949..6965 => 0.2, 24.7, 25.2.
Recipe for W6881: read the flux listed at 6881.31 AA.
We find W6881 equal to 24.35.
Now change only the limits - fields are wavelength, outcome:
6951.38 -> 25.57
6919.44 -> 24.4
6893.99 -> 24.33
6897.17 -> 24.64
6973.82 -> 24.83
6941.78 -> 24.65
